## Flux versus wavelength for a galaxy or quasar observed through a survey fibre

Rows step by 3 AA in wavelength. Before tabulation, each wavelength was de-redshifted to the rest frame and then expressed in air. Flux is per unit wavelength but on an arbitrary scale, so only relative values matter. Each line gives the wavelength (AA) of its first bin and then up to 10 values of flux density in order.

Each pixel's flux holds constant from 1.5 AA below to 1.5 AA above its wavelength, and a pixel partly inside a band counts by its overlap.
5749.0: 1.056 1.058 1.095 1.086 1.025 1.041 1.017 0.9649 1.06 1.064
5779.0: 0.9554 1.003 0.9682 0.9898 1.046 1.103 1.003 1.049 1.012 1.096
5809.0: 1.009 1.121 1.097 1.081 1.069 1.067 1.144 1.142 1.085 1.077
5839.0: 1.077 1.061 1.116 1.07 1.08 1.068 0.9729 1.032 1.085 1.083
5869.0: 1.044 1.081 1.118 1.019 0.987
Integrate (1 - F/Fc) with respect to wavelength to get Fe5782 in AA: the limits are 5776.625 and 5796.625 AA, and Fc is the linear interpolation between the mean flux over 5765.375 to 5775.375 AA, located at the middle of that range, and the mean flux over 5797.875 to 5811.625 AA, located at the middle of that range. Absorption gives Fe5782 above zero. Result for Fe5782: 0.37 AA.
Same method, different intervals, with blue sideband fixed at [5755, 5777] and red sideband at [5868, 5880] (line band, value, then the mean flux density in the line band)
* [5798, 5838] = -1.08 AA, 1.08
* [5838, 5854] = -0.34 AA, 1.08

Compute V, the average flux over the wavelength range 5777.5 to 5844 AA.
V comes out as 1.06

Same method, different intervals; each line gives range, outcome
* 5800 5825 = 1.07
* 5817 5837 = 1.1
